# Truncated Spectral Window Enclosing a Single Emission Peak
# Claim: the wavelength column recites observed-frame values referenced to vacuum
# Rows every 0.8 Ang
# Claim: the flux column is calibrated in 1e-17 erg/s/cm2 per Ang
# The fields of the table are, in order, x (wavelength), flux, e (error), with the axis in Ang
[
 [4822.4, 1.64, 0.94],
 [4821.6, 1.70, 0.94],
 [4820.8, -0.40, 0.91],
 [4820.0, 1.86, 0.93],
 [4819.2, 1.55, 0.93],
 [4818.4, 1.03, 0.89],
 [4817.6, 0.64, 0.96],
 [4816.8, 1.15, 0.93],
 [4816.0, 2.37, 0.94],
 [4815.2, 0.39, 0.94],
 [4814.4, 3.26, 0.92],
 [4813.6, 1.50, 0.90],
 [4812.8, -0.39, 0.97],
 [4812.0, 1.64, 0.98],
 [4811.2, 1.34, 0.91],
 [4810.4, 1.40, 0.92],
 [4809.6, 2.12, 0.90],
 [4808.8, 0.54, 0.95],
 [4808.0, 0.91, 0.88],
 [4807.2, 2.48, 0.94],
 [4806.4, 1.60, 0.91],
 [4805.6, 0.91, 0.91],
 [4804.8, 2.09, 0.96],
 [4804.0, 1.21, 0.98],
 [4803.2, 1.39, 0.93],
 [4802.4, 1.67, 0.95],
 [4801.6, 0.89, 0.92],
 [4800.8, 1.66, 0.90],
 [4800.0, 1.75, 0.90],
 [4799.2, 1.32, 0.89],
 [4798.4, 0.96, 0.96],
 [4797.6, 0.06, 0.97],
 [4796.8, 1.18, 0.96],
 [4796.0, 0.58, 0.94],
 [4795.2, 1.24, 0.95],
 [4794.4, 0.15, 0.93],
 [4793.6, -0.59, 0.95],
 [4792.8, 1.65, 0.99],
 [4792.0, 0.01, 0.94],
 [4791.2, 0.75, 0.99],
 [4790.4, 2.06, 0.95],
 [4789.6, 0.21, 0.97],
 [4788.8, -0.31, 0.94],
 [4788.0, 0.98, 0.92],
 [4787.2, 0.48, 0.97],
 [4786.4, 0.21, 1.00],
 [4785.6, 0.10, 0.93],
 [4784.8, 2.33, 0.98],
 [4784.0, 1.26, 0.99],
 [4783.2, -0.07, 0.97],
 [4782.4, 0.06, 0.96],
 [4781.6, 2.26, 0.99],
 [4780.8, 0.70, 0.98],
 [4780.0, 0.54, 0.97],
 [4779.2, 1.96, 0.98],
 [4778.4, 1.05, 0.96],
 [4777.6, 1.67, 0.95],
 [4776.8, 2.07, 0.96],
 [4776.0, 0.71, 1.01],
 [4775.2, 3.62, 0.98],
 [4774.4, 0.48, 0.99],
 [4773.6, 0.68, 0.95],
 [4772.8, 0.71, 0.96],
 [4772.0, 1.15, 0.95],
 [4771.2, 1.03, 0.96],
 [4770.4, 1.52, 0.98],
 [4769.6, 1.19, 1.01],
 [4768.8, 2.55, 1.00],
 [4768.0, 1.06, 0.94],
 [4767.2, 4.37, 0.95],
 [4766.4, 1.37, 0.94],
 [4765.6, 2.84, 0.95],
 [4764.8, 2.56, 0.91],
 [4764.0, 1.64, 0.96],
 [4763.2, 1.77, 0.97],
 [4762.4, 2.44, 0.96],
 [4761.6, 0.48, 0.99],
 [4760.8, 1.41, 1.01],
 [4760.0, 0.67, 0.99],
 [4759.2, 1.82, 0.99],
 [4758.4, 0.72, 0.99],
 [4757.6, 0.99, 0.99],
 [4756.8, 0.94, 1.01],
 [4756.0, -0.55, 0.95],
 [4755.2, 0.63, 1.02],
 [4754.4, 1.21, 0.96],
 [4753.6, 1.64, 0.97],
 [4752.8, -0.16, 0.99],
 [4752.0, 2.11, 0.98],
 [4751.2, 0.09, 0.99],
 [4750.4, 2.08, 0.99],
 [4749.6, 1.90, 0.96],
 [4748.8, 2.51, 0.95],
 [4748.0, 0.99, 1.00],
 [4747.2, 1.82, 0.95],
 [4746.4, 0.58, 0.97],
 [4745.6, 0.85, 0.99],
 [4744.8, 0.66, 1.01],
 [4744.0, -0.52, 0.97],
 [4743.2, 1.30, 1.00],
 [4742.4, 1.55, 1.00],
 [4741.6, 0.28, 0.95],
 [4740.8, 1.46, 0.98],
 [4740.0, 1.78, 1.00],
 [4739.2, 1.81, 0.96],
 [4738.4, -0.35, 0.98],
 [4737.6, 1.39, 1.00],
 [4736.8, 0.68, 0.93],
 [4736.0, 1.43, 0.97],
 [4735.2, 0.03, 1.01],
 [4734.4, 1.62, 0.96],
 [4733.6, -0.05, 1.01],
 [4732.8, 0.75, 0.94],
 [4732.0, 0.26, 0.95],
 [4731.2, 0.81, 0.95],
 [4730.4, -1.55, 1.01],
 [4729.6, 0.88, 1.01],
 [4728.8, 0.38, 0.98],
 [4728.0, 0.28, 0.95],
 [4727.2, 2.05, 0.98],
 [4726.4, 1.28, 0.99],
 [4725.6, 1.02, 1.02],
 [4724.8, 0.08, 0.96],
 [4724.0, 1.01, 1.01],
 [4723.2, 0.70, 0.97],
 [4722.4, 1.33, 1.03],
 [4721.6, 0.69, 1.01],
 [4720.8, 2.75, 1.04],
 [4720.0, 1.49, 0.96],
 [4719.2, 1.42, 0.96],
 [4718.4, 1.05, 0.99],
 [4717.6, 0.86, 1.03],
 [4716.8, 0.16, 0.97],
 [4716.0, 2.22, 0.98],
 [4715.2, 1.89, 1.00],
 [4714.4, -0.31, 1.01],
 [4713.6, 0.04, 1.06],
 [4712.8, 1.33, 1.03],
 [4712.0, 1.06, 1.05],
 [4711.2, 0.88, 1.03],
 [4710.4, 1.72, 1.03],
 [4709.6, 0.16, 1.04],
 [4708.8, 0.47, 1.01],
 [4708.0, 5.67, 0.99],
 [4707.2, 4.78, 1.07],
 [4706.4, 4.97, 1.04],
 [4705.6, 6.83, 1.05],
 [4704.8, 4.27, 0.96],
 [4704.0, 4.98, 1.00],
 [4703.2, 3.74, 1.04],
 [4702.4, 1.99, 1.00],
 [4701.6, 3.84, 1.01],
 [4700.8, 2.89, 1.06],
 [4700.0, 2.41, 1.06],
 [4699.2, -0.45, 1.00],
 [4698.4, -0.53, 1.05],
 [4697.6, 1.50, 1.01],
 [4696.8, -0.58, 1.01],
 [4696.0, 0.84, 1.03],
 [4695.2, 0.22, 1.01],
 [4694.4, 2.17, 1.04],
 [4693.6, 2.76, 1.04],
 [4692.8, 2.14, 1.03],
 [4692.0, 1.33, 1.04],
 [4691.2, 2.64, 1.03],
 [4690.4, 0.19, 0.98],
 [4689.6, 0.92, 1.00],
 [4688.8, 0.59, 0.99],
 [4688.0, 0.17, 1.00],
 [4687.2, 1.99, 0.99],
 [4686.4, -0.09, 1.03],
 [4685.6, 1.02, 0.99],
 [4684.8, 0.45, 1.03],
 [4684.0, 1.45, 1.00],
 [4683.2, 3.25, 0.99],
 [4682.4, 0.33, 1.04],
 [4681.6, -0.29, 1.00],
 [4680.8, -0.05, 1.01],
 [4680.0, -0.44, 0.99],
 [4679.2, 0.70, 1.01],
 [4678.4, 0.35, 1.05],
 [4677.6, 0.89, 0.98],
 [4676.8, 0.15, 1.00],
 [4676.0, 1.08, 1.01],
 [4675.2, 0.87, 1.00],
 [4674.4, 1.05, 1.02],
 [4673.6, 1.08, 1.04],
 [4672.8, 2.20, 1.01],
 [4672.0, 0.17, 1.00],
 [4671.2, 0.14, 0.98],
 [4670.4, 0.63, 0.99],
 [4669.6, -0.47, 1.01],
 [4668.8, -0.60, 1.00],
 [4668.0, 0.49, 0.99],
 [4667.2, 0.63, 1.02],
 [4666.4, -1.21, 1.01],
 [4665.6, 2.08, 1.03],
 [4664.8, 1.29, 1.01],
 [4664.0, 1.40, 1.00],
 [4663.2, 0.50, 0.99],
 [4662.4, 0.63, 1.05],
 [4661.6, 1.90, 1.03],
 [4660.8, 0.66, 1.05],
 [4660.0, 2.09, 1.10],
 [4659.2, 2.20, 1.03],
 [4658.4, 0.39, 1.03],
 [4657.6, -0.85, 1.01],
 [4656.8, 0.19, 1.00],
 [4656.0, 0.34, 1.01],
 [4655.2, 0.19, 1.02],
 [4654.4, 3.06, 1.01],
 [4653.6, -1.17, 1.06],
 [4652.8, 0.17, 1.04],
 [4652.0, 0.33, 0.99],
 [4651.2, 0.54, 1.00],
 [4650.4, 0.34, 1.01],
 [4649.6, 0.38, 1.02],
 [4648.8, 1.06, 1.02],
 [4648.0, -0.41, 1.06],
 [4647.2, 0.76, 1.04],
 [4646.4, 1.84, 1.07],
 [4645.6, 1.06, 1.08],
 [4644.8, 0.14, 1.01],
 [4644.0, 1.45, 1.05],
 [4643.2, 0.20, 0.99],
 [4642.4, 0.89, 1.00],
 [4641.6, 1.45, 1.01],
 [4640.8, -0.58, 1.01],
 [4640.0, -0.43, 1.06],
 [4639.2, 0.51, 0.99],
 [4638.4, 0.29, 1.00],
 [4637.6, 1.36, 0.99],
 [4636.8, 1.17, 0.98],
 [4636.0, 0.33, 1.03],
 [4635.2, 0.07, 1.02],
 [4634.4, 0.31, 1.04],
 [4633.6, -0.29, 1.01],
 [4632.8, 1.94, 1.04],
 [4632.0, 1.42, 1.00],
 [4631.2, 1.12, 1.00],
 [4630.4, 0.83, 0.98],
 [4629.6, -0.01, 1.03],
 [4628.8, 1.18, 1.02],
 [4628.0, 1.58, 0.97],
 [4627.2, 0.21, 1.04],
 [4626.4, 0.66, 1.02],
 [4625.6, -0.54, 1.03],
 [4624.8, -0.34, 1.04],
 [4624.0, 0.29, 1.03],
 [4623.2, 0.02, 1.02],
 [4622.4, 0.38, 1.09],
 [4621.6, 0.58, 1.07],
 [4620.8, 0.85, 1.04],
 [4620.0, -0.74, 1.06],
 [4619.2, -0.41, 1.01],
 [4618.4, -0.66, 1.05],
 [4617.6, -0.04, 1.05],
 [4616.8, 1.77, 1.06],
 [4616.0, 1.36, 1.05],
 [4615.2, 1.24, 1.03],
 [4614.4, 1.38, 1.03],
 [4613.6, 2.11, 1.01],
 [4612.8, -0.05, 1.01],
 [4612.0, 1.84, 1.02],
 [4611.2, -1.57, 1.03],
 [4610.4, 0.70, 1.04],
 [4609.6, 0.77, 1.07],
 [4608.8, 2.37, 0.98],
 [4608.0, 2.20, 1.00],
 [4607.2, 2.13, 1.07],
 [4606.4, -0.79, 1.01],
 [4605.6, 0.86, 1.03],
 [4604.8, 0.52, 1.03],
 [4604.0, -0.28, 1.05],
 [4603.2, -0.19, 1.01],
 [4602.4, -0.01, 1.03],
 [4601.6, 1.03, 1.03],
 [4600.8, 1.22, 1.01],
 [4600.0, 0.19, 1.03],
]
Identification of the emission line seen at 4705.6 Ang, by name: [O II]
